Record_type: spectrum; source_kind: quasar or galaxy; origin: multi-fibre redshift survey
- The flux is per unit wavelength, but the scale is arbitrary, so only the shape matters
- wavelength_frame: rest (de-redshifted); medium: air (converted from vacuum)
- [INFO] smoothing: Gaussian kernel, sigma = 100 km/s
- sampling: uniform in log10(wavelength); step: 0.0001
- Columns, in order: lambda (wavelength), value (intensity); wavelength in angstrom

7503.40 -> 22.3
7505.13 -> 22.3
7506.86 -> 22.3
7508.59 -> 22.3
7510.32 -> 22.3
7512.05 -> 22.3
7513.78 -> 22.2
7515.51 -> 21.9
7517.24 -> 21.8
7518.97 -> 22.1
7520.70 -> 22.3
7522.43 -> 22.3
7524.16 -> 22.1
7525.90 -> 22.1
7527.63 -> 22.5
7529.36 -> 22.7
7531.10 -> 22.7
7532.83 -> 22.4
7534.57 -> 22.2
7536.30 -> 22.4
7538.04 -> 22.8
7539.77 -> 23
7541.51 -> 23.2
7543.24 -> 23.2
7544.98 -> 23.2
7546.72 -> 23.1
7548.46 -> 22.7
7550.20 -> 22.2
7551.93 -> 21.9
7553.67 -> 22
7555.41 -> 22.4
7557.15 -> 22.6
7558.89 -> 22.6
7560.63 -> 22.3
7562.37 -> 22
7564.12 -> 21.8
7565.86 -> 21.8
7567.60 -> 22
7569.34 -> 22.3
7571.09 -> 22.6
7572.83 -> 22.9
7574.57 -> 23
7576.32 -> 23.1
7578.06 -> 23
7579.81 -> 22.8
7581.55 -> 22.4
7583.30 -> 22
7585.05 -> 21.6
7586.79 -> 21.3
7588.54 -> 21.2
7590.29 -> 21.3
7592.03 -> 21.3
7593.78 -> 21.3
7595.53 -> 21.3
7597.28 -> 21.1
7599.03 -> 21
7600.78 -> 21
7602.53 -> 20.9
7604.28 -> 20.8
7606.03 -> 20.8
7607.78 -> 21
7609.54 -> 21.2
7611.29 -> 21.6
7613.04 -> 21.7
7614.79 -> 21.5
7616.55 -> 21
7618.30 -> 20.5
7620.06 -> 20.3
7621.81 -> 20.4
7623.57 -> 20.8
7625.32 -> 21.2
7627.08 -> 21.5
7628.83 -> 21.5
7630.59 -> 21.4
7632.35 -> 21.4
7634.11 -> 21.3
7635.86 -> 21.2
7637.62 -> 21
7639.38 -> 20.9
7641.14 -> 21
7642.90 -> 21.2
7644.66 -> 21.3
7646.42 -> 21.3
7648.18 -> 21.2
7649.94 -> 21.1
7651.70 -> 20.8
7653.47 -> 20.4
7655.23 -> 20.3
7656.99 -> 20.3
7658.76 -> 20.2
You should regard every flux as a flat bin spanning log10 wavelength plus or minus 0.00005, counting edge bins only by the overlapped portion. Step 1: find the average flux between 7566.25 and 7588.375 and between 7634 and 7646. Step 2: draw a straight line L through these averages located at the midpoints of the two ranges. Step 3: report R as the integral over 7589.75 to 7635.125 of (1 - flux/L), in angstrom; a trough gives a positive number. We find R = 1.2 angstrom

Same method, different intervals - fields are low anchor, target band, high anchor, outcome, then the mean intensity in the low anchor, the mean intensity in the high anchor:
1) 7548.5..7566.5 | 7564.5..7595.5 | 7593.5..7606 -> -0.7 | 22.2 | 21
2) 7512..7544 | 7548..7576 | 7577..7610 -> -0.5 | 22.4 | 21.4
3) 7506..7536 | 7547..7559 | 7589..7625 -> -0.3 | 22.3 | 21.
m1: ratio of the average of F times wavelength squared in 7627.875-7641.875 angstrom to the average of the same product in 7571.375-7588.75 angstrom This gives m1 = 0.96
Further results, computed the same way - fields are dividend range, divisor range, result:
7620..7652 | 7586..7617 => 1.01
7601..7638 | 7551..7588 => 0.96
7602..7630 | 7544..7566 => 0.96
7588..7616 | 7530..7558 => 0.95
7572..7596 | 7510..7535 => 1.01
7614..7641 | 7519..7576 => 0.96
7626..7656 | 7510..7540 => 0.97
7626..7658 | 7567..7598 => 0.97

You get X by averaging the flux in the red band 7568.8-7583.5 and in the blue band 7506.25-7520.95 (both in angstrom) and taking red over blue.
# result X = 1.02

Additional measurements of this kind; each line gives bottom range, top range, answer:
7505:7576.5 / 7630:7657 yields 0.94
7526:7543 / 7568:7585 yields 1.00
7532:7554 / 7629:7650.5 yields 0.94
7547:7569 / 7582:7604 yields 0.96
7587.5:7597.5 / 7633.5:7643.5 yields 0.99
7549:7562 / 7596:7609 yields 0.94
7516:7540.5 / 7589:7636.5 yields 0.94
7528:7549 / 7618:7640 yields 0.92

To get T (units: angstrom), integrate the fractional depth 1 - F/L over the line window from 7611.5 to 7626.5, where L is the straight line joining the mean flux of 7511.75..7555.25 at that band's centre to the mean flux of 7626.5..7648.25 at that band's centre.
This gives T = 0.3 angstrom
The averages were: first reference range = 22.5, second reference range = 21.2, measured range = 21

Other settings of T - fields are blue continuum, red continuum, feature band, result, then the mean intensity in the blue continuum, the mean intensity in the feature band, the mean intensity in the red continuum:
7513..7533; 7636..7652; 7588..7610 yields 0.5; 22.3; 21.1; 21.1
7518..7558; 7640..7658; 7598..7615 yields 0.3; 22.5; 21.1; 20.9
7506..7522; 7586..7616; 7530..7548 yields -0.8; 22.2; 22.8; 21.2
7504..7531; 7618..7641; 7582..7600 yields 0.1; 22.2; 21.4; 21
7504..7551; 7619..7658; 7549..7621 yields -0.1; 22.5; 21.7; 21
